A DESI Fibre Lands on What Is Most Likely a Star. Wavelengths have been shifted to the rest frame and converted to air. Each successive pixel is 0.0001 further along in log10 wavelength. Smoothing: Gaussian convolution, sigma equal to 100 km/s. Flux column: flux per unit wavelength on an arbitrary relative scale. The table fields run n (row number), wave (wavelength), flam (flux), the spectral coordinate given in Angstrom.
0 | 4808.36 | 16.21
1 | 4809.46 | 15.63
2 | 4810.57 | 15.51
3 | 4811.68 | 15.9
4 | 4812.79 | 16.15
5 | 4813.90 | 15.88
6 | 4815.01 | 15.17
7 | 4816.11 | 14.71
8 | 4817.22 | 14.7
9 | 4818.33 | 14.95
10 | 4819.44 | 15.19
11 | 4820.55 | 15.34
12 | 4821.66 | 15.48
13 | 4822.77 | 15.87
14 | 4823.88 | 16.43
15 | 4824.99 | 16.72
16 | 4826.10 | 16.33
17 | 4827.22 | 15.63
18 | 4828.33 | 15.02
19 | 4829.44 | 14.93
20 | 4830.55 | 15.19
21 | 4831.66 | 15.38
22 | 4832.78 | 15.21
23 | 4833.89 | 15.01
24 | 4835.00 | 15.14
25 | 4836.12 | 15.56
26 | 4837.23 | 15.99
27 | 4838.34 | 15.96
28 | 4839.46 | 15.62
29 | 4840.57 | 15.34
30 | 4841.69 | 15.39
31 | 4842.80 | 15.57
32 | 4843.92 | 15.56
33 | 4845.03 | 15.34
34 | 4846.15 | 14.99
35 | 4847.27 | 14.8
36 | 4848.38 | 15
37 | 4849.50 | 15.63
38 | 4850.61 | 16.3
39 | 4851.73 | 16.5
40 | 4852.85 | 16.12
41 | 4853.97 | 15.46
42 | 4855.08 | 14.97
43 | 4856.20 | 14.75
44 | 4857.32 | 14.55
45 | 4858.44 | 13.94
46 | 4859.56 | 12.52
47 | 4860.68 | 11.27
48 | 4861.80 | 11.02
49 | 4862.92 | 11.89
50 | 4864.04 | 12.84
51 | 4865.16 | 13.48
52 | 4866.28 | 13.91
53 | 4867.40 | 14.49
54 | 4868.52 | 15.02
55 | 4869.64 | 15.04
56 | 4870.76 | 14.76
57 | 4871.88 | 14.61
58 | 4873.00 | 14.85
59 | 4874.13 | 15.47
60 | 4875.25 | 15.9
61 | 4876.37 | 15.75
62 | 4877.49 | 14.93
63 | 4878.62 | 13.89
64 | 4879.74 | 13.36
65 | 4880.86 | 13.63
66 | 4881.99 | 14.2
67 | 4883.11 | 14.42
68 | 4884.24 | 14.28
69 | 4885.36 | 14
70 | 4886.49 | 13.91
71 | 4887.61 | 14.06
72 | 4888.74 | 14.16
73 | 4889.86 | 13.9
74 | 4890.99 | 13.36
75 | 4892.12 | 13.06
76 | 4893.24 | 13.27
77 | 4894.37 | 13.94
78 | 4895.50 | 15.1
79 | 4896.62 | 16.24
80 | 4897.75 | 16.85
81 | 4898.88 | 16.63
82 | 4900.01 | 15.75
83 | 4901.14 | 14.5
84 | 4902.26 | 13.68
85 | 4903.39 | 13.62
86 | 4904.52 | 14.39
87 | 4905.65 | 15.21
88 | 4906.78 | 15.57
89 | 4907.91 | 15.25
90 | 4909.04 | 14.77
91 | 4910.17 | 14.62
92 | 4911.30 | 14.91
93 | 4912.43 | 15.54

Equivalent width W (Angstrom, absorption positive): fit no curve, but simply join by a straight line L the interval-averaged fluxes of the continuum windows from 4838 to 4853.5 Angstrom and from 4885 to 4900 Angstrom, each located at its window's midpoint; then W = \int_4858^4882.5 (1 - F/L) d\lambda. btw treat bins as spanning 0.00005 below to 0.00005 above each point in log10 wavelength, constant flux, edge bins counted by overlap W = 1.76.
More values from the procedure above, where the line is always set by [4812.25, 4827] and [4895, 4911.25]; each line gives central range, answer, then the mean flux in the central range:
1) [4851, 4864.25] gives 1.3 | 13.9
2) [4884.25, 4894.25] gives 1.0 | 13.8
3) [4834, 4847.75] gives 0.1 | 15.4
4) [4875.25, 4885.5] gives 0.6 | 14.4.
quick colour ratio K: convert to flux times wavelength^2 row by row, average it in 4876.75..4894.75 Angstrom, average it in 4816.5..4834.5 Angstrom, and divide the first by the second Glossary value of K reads 0.9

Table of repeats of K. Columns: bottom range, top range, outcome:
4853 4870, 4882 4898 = 1.05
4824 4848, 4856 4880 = 0.92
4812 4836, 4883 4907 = 0.97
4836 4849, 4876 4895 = 0.92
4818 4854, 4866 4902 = 0.96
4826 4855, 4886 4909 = 0.97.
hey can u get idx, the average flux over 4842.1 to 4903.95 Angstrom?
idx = 14.5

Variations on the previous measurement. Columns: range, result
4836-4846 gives 15.6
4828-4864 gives 14.8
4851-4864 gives 13.9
